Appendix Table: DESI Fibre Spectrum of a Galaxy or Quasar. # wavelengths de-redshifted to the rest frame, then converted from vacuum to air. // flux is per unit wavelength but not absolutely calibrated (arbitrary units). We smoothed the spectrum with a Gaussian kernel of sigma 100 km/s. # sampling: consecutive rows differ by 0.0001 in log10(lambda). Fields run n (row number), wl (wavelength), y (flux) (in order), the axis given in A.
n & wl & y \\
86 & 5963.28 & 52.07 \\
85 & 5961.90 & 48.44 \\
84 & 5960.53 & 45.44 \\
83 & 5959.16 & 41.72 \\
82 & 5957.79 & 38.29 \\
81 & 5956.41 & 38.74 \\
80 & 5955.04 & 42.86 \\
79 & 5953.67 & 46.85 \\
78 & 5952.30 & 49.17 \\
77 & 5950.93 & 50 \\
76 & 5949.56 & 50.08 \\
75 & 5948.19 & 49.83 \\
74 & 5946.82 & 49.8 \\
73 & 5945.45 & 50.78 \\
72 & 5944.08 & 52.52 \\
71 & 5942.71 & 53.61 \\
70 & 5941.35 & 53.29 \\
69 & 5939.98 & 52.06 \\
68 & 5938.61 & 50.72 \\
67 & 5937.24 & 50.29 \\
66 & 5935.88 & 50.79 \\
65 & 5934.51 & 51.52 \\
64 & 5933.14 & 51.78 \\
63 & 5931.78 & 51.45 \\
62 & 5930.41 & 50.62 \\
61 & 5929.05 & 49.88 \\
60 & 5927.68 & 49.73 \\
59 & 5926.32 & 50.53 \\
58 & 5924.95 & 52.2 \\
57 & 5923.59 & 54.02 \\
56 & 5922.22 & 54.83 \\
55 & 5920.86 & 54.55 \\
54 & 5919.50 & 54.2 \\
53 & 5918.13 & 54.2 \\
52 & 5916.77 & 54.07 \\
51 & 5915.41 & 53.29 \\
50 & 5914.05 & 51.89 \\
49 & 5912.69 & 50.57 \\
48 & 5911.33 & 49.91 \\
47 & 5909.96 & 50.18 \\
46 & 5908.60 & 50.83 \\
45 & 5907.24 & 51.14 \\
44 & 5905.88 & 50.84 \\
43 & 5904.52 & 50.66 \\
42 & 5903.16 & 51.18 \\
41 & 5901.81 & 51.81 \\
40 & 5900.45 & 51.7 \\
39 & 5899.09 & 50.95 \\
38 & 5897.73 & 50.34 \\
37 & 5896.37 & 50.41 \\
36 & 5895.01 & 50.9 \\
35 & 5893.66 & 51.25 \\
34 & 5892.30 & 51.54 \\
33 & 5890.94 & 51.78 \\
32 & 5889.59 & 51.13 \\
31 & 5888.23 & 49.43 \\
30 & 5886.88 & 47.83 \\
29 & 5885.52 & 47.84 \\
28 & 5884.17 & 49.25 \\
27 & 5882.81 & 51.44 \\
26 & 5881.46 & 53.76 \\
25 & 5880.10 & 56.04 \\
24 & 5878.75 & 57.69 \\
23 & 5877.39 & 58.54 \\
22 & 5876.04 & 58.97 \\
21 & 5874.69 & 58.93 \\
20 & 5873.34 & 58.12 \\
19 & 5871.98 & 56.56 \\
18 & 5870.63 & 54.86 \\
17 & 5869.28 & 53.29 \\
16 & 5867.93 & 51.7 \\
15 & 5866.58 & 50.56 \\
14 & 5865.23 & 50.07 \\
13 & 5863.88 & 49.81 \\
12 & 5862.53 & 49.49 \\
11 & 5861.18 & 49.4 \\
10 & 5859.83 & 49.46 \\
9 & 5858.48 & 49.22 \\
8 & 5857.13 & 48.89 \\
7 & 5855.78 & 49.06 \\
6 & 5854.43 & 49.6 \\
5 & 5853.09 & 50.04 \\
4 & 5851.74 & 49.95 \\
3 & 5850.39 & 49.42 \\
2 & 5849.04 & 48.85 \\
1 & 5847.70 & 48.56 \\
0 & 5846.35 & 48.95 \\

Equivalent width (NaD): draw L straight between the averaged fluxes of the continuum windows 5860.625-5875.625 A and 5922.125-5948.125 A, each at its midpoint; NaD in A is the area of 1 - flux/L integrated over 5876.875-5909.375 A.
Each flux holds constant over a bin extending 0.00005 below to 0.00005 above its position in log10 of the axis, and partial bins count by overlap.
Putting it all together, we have 0.6 A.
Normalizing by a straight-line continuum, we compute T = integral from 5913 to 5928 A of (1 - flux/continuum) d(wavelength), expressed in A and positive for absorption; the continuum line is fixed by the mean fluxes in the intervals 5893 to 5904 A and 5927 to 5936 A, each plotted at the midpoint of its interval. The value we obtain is -0.6 A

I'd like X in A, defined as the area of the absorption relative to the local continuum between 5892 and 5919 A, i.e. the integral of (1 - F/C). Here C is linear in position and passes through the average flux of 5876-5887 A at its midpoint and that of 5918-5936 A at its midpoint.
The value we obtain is 0.7 A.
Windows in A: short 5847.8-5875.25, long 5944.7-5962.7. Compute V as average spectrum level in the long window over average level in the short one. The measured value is 0.90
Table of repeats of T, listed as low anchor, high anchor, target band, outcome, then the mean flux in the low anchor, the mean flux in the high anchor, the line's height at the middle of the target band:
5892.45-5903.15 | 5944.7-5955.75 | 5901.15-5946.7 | -1.7 A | 51.1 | 48.7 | 49.9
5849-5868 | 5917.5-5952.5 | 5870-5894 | -1.6 A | 49.7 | 51.7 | 50.3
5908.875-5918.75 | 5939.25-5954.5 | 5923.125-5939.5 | 0.1 A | 52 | 50.7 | 51.3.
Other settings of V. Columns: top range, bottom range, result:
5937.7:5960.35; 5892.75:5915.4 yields 0.94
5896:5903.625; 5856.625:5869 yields 1.02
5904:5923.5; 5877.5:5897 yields 1.01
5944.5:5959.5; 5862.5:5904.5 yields 0.88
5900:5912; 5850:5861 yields 1.03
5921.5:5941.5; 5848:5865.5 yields 1.04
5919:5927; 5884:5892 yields 1.07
